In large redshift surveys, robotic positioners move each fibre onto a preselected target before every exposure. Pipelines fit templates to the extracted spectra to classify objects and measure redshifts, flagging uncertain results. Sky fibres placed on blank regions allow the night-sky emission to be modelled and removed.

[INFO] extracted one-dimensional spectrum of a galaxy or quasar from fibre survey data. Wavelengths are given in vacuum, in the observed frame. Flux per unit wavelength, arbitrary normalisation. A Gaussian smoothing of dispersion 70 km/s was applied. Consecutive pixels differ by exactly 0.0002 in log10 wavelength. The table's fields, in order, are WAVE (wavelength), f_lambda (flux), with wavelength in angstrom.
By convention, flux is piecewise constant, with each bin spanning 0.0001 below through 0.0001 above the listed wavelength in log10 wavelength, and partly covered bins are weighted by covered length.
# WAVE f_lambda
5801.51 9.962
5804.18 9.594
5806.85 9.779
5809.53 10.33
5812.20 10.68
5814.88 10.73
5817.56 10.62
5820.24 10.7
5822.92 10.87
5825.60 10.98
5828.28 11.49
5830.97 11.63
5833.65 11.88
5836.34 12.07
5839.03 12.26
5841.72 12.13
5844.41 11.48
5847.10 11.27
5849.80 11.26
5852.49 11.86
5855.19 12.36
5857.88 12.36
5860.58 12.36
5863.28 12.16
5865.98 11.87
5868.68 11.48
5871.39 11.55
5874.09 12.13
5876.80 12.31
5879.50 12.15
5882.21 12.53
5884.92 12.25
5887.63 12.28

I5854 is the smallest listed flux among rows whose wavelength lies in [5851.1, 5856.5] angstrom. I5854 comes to 11.86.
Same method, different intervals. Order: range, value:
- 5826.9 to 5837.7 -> 11.49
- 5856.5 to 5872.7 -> 11.48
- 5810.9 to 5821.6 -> 10.62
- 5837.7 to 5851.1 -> 11.26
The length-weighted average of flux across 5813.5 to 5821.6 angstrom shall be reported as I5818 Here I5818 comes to 10.7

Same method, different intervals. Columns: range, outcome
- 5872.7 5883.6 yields 12.3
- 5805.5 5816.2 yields 10.4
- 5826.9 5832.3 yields 11.6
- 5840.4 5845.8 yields 11.8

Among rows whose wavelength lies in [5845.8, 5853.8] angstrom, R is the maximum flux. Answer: 11.86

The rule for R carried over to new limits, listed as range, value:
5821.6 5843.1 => 12.26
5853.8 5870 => 12.36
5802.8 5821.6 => 10.73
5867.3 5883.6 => 12.53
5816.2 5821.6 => 10.7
